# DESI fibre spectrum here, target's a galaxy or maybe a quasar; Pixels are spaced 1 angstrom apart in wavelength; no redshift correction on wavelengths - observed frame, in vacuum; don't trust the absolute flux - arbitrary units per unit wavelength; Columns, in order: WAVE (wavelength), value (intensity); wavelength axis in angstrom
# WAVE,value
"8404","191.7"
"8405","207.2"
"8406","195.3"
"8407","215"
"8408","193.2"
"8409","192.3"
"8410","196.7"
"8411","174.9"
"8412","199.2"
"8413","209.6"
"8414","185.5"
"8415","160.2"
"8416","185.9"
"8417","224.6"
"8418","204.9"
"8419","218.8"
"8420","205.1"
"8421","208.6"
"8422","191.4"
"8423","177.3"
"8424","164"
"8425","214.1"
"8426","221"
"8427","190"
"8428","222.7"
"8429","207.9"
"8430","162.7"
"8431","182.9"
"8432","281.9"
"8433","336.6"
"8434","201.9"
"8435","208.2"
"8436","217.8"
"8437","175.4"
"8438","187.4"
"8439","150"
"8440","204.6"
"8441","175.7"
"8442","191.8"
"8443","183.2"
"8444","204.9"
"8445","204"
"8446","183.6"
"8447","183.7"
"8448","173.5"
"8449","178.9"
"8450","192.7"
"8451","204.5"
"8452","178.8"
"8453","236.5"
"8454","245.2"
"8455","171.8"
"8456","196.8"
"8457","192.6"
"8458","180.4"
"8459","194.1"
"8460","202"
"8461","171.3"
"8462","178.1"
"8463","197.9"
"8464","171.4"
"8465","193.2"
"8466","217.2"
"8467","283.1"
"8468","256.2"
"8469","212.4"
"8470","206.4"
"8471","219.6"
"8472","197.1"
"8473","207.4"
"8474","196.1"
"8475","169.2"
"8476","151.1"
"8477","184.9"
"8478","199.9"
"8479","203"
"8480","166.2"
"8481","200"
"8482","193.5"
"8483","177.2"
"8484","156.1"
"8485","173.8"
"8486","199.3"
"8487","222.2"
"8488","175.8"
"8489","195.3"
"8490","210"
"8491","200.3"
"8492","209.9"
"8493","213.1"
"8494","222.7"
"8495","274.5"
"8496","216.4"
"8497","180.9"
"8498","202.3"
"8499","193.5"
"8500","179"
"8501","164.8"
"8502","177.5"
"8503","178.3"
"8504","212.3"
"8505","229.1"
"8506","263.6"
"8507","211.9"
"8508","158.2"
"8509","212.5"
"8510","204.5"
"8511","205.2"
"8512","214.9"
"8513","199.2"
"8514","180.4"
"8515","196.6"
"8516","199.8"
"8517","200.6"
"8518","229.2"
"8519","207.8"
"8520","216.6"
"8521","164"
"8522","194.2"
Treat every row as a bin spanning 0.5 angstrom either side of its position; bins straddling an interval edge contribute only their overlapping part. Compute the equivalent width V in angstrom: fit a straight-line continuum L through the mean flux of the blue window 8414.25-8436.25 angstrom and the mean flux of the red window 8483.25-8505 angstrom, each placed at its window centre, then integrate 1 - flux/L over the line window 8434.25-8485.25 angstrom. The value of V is 2.3 angstrom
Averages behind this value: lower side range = 208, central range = 194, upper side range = 198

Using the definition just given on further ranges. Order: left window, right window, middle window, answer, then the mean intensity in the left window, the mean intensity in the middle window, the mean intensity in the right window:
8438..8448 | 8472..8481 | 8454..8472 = -1.7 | 186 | 204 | 186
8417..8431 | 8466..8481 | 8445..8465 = 1.1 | 199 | 192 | 204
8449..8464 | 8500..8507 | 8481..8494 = 0.3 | 195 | 195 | 203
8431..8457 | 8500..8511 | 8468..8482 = 0.4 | 202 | 196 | 200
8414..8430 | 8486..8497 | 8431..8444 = -0.5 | 198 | 208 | 212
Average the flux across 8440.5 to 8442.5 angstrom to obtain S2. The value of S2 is 184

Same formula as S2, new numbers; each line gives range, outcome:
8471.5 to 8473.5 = 202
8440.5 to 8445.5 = 192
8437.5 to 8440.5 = 181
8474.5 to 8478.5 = 176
